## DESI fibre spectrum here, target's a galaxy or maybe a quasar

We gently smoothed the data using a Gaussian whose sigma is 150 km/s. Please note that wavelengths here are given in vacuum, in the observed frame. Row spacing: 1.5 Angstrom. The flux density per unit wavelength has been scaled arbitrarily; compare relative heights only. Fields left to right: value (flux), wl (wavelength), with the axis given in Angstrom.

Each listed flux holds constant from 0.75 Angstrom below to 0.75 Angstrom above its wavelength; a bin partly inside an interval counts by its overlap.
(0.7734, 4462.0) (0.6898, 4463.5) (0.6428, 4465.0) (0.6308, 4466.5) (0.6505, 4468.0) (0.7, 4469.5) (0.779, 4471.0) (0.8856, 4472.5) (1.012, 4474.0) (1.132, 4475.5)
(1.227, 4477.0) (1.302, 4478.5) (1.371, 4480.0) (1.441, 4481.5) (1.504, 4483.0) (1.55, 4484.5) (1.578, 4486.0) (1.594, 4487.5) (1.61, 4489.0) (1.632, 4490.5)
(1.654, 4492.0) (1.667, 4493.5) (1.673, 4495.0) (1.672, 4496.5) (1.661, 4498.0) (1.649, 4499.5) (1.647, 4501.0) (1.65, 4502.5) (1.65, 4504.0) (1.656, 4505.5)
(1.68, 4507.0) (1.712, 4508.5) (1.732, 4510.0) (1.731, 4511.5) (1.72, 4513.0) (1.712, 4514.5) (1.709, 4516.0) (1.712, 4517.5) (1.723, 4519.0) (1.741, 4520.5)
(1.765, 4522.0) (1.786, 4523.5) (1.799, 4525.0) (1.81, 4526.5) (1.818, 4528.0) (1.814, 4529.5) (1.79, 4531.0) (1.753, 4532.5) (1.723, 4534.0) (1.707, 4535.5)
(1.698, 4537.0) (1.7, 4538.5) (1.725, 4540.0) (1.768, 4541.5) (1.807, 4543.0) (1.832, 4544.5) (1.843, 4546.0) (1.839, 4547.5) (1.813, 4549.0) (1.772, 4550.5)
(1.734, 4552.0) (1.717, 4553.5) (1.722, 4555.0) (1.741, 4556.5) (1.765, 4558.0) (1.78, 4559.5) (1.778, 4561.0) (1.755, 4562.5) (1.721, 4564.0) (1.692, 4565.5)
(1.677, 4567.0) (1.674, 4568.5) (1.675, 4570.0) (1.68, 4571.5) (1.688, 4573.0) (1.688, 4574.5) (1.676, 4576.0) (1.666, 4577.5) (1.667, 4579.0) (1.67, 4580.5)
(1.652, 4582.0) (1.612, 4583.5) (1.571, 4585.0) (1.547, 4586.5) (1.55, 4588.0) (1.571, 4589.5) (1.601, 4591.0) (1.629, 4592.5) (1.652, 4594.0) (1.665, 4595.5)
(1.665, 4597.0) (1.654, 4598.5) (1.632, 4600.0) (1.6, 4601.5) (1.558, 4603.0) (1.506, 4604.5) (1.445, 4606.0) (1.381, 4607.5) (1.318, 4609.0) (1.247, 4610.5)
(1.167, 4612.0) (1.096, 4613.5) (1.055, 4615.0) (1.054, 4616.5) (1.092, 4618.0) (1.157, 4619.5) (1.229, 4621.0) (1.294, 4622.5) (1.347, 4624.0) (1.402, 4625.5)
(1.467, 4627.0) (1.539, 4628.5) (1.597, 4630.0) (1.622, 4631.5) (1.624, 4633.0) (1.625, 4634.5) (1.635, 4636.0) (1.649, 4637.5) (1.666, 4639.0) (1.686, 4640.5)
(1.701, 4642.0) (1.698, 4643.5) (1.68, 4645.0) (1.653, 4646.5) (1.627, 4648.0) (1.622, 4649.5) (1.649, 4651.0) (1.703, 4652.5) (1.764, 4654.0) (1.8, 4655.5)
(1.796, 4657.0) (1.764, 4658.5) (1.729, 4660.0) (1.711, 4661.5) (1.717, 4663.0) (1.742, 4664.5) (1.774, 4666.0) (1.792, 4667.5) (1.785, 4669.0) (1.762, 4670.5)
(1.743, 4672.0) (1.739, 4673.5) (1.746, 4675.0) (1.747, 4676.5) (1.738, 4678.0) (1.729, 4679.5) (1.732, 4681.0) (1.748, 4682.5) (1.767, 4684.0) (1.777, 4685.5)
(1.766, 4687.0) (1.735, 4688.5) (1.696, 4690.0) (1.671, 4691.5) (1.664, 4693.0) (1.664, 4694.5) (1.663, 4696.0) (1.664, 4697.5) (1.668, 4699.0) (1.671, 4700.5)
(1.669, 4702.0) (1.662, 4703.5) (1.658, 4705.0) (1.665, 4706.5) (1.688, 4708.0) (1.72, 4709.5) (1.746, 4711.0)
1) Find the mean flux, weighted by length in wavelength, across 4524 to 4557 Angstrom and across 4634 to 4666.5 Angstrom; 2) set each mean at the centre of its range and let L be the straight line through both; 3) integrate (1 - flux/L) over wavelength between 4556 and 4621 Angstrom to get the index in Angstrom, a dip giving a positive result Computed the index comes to 7.3 Angstrom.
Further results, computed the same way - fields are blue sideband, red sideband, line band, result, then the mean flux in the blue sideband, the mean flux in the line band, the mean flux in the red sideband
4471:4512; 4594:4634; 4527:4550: -4.74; 1.51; 1.78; 1.41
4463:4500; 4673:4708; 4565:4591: -2.96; 1.28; 1.64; 1.71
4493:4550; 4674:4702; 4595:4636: 7.40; 1.73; 1.41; 1.71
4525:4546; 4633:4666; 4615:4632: 3.81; 1.77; 1.33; 1.7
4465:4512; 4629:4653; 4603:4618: 3.20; 1.41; 1.26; 1.65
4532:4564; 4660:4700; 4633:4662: 0.76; 1.76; 1.69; 1.73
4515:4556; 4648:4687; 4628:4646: 1.04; 1.76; 1.65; 1.74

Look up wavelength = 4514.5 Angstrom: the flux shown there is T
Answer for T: 1.712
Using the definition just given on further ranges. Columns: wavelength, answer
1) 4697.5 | 1.664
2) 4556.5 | 1.741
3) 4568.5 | 1.674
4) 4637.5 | 1.649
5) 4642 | 1.701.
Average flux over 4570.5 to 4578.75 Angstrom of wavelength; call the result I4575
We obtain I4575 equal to 1.68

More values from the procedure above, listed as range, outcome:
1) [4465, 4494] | 1.24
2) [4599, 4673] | 1.55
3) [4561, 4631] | 1.51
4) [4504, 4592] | 1.72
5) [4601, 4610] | 1.46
